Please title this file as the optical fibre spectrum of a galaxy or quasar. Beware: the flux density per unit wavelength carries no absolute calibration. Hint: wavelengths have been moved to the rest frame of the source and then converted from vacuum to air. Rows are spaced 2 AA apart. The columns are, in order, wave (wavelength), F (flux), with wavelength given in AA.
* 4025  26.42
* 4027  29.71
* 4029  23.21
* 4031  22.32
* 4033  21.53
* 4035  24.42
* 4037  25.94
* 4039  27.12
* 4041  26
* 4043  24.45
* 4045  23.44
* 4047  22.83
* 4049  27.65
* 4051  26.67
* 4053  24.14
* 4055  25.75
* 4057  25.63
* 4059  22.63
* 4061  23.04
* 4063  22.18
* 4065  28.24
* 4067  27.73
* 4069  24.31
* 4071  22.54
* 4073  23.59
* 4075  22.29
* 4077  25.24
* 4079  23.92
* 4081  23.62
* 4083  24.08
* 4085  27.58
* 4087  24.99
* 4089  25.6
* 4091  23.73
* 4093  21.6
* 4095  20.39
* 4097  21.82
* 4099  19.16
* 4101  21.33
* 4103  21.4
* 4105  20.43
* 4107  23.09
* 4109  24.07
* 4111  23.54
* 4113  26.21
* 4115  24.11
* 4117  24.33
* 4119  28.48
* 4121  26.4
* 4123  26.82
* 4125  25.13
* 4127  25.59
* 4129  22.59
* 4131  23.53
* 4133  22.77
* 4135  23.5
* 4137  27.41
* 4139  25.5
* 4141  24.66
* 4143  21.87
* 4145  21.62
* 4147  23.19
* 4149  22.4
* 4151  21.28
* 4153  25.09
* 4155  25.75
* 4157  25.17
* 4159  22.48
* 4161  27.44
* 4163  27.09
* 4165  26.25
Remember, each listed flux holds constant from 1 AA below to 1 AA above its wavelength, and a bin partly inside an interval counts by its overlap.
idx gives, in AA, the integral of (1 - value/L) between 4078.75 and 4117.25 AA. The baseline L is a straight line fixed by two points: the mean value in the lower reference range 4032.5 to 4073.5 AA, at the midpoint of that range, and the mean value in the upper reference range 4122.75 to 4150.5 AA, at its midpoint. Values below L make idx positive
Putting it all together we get 1.8 AA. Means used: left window 24.8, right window 23.9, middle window 23.2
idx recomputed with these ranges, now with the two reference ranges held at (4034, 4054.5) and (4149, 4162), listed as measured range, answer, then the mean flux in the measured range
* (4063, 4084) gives 0.5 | 24.4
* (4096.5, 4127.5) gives 1.1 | 23.9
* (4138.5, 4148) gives 0.5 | 23.3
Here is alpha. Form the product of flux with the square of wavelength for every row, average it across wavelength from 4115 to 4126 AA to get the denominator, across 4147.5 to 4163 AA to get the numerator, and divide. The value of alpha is 0.95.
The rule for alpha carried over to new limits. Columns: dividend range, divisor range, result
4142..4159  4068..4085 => 1.01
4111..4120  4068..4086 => 1.08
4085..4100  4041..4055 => 0.93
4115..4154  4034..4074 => 1.02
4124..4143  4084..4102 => 1.09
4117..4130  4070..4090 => 1.08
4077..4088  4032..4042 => 1.02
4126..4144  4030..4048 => 1.05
